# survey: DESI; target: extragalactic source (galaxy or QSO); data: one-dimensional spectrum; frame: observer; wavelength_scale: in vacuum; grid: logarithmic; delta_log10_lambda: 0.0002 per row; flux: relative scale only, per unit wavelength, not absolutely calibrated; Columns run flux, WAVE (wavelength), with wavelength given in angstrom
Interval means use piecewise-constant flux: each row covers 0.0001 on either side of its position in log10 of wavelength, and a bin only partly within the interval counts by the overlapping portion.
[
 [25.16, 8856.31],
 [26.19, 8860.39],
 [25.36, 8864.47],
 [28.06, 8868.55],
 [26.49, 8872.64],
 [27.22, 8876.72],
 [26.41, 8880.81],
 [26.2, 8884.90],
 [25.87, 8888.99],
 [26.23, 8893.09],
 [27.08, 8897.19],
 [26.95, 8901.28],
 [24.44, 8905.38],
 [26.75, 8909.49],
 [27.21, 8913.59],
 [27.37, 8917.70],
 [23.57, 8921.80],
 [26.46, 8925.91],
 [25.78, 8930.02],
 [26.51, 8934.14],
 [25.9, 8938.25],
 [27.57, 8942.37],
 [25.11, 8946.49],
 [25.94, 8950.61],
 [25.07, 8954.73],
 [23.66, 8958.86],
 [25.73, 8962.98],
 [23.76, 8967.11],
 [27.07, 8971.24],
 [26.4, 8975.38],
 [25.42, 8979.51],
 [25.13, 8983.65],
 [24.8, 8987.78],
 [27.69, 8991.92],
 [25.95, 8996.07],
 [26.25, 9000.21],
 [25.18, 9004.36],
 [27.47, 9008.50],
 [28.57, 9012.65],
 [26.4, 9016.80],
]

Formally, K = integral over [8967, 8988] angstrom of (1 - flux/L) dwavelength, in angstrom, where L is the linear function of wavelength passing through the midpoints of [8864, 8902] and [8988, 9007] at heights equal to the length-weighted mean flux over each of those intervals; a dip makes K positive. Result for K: 0.5 angstrom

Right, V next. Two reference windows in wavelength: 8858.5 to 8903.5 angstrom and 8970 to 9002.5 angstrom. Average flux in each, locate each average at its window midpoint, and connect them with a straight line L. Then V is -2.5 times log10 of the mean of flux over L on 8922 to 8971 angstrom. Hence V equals 0.028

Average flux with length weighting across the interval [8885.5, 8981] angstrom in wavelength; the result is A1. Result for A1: 25.9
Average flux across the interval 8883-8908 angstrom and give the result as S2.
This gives 26.1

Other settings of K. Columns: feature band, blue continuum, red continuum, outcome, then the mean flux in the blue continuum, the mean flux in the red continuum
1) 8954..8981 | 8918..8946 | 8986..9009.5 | 0.8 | 26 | 26.2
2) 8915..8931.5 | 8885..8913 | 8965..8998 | 0.2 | 26.3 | 25.8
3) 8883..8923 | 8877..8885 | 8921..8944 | 0.2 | 26.5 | 26.1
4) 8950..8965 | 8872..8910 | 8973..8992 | 0.5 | 26.3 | 25.7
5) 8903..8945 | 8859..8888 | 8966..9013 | 0.3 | 26.6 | 26.1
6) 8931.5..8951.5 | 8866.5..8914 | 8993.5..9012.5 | 0.2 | 26.6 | 26.5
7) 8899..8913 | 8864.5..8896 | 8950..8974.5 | 0.0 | 26.6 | 25.2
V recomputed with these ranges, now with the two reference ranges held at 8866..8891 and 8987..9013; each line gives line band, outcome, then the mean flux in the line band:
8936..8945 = 0.00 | 26.6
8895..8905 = 0.00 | 26.6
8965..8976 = 0.04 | 25.6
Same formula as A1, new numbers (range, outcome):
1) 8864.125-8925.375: 26.4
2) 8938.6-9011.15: 25.8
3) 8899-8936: 26.1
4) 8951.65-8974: 25.1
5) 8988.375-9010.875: 26.4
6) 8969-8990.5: 25.8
